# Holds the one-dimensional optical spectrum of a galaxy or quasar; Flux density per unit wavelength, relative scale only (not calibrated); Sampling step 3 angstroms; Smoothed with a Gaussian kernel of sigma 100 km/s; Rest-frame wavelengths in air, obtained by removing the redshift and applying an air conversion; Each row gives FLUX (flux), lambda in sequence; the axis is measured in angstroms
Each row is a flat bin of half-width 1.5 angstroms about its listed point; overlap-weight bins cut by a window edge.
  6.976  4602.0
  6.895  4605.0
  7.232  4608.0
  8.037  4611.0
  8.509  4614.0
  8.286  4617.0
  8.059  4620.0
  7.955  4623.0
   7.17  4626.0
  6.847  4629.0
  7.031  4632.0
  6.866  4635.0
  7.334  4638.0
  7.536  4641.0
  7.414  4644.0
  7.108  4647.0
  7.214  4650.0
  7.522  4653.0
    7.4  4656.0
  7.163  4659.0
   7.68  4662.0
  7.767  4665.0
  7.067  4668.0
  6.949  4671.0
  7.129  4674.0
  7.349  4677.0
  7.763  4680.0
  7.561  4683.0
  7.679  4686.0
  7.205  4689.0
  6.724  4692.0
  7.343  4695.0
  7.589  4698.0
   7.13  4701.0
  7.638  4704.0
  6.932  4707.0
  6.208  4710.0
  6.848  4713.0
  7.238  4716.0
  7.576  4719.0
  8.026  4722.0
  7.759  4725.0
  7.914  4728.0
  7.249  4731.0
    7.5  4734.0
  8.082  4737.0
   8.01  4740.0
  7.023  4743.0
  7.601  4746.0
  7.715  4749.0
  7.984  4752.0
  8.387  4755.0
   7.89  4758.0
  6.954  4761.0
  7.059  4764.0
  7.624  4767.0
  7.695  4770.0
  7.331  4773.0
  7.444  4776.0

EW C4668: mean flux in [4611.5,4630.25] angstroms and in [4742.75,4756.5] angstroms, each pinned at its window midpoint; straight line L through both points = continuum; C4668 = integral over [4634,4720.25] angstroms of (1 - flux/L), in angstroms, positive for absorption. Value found 6.0 angstroms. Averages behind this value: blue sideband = 7.83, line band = 7.28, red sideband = 7.81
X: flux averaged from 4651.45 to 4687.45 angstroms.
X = 7.42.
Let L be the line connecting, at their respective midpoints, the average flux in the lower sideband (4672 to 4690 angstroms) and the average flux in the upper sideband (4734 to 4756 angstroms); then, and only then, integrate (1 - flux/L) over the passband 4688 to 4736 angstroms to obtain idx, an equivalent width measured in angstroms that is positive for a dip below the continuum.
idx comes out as 1.9 angstroms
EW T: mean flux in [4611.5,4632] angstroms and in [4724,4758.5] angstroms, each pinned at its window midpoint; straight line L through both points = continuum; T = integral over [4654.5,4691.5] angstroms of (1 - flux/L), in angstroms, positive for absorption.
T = 1.8 angstroms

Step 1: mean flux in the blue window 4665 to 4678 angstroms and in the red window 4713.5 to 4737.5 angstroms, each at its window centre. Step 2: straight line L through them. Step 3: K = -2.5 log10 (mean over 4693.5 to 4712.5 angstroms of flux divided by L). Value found 0.05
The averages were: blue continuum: 7.19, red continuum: 7.62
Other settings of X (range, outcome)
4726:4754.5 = 7.7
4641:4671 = 7.36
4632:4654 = 7.26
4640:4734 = 7.35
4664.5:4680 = 7.27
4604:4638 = 7.54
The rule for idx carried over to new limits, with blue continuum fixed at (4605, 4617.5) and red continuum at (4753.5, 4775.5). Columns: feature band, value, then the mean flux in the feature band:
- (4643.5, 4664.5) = 1.1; 7.37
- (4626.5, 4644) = 1.5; 7.15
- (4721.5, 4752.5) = -0.3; 7.7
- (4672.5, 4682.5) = 0.4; 7.43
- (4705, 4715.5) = 1.2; 6.76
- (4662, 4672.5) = 0.6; 7.32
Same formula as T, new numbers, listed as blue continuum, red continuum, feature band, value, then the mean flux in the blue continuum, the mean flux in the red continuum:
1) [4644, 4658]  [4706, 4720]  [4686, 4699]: -0.4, 7.32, 6.94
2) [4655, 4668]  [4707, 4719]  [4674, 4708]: -1.1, 7.46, 6.89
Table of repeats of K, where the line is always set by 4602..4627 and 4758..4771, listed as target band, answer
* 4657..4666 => 0.02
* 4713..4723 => 0.00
